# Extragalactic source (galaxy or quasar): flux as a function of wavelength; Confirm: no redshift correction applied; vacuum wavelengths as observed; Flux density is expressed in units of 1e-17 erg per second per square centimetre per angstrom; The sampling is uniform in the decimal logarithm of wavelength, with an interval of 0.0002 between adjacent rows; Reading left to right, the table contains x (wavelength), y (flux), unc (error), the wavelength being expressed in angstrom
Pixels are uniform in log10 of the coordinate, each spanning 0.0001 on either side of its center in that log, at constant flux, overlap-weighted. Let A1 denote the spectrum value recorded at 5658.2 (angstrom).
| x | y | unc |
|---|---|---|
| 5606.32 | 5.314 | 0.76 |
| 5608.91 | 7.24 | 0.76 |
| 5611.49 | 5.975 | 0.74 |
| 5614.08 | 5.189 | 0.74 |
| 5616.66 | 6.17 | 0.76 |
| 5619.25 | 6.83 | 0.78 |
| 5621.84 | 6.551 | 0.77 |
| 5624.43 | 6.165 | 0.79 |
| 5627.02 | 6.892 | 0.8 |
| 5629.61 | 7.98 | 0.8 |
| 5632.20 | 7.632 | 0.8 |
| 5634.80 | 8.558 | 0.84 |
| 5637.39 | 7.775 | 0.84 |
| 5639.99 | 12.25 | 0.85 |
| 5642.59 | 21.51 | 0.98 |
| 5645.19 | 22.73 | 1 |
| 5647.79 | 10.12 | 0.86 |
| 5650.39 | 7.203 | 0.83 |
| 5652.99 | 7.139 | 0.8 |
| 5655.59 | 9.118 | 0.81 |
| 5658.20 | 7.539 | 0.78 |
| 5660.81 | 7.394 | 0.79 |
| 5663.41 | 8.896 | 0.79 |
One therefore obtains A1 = 7.539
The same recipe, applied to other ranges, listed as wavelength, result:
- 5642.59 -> 21.51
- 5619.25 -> 6.83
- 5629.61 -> 7.98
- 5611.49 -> 5.975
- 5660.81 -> 7.394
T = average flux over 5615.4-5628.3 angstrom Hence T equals 6.52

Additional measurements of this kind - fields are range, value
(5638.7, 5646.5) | 18.8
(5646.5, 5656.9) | 8.4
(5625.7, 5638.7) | 7.77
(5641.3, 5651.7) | 15.4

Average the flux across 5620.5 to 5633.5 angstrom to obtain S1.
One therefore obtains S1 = 7.04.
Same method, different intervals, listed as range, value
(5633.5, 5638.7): 8.17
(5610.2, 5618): 5.78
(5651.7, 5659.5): 7.93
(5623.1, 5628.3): 6.53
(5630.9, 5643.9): 11.6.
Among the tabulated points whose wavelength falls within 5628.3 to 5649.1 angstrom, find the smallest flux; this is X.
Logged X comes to 7.632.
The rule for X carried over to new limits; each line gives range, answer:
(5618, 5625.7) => 6.165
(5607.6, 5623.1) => 5.189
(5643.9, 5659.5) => 7.139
